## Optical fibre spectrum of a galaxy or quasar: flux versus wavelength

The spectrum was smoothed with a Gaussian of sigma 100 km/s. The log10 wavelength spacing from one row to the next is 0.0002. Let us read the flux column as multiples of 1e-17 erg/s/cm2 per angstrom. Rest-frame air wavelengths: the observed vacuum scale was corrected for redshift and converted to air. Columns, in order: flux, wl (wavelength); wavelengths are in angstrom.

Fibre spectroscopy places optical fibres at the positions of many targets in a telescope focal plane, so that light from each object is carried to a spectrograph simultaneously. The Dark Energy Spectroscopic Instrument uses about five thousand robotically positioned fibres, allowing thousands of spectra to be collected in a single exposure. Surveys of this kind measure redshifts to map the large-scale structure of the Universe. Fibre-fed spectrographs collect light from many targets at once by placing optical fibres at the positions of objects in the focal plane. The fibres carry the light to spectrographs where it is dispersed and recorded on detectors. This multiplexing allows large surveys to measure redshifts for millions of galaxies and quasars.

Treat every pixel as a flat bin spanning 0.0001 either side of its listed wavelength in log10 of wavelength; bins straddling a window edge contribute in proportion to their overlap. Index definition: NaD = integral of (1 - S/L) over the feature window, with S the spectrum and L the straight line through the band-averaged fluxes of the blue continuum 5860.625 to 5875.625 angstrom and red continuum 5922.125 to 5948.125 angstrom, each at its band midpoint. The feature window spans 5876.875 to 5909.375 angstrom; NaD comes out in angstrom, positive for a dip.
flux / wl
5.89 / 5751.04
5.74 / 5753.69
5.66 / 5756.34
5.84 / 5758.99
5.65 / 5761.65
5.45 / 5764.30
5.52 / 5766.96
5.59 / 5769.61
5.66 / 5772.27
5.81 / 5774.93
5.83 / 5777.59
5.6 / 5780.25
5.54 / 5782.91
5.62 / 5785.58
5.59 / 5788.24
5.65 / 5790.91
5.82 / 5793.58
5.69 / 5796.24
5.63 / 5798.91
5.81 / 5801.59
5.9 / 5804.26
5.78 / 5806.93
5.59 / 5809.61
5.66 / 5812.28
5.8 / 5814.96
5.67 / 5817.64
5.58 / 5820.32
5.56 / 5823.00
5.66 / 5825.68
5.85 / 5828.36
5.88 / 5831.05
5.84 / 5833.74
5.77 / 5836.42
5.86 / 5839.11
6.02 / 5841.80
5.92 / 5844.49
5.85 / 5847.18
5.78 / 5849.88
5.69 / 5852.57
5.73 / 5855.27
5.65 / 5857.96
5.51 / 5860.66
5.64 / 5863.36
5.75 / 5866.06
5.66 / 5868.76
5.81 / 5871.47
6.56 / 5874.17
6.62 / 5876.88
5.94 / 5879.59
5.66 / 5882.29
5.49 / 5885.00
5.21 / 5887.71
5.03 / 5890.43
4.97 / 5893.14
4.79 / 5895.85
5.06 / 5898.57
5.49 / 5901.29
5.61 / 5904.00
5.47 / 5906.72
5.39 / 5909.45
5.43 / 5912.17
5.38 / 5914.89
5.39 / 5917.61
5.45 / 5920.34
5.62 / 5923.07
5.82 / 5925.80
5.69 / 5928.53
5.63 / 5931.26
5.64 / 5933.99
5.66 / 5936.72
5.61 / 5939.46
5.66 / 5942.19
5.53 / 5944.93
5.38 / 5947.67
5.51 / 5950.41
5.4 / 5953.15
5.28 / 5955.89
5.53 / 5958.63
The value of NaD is 2.1 angstrom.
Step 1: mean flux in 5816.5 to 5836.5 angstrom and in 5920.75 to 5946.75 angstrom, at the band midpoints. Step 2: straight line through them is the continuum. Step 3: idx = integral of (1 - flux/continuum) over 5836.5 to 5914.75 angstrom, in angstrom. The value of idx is 0.8 angstrom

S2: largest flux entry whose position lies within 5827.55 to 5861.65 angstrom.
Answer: 6.02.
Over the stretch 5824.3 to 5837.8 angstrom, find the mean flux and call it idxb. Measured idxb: 5.8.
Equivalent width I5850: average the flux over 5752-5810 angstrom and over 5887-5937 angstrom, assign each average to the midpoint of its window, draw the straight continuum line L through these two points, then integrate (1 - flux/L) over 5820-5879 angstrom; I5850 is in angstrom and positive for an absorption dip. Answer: -3.2 angstrom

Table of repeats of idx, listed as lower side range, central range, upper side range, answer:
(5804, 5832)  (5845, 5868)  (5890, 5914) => -0.8 angstrom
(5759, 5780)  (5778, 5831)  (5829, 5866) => 0.2 angstrom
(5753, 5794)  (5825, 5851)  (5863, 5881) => 0.2 angstrom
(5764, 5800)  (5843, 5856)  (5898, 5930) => -0.5 angstrom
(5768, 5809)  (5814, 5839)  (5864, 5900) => -0.4 angstrom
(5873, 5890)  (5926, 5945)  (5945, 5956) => -0.5 angstrom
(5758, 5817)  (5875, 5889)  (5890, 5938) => -0.8 angstrom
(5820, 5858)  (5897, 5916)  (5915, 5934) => 0.8 angstrom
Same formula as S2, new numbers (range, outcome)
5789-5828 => 5.9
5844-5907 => 6.62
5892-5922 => 5.61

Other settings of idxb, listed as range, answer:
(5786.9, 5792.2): 5.62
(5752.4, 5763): 5.72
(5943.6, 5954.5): 5.45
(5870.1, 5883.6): 6.12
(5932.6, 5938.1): 5.65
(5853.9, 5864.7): 5.63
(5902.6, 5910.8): 5.49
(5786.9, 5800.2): 5.68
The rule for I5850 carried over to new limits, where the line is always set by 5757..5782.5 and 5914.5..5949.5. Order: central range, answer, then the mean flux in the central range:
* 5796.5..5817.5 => -0.35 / 5.73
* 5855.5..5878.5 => -1.16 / 5.89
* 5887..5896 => 0.94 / 5.01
